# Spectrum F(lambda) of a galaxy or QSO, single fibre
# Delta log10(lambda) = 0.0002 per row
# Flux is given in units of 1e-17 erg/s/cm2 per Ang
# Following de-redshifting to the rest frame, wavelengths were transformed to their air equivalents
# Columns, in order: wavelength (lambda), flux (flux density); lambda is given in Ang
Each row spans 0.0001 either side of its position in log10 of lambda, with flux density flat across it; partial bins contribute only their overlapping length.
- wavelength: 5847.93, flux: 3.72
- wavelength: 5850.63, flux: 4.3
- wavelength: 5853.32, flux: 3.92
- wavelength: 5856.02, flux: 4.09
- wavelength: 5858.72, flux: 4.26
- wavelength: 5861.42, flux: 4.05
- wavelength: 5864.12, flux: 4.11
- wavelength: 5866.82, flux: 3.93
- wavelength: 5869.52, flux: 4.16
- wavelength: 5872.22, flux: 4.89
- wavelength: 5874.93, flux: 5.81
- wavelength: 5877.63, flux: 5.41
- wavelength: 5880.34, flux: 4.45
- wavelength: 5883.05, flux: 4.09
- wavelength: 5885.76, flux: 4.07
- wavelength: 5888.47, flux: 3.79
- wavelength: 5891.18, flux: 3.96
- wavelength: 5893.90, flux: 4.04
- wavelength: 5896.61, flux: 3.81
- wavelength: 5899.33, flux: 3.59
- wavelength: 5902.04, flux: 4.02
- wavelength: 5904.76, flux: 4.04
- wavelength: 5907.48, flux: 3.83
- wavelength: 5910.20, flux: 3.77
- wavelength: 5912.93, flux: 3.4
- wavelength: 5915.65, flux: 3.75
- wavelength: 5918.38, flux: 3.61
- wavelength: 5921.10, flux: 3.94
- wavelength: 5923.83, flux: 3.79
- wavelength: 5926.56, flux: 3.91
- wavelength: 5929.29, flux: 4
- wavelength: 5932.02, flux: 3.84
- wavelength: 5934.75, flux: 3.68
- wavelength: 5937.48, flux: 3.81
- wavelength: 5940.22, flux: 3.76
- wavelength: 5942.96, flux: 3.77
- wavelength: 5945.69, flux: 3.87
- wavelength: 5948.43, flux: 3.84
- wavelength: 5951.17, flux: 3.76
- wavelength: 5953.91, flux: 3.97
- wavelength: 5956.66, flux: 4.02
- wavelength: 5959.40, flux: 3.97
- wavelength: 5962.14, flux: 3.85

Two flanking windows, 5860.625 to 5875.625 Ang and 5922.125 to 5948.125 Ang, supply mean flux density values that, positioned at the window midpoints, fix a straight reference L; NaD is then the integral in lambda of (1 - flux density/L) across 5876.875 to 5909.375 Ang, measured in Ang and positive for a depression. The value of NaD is 1.2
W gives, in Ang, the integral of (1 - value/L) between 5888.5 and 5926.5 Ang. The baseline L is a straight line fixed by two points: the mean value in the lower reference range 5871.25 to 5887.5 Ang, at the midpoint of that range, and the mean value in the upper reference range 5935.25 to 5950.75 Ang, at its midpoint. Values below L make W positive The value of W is 4.5 Ang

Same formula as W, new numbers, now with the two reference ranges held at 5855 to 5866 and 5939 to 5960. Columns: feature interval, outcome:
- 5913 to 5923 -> 0.6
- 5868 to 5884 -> -2.9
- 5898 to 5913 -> 0.7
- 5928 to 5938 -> 0.2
